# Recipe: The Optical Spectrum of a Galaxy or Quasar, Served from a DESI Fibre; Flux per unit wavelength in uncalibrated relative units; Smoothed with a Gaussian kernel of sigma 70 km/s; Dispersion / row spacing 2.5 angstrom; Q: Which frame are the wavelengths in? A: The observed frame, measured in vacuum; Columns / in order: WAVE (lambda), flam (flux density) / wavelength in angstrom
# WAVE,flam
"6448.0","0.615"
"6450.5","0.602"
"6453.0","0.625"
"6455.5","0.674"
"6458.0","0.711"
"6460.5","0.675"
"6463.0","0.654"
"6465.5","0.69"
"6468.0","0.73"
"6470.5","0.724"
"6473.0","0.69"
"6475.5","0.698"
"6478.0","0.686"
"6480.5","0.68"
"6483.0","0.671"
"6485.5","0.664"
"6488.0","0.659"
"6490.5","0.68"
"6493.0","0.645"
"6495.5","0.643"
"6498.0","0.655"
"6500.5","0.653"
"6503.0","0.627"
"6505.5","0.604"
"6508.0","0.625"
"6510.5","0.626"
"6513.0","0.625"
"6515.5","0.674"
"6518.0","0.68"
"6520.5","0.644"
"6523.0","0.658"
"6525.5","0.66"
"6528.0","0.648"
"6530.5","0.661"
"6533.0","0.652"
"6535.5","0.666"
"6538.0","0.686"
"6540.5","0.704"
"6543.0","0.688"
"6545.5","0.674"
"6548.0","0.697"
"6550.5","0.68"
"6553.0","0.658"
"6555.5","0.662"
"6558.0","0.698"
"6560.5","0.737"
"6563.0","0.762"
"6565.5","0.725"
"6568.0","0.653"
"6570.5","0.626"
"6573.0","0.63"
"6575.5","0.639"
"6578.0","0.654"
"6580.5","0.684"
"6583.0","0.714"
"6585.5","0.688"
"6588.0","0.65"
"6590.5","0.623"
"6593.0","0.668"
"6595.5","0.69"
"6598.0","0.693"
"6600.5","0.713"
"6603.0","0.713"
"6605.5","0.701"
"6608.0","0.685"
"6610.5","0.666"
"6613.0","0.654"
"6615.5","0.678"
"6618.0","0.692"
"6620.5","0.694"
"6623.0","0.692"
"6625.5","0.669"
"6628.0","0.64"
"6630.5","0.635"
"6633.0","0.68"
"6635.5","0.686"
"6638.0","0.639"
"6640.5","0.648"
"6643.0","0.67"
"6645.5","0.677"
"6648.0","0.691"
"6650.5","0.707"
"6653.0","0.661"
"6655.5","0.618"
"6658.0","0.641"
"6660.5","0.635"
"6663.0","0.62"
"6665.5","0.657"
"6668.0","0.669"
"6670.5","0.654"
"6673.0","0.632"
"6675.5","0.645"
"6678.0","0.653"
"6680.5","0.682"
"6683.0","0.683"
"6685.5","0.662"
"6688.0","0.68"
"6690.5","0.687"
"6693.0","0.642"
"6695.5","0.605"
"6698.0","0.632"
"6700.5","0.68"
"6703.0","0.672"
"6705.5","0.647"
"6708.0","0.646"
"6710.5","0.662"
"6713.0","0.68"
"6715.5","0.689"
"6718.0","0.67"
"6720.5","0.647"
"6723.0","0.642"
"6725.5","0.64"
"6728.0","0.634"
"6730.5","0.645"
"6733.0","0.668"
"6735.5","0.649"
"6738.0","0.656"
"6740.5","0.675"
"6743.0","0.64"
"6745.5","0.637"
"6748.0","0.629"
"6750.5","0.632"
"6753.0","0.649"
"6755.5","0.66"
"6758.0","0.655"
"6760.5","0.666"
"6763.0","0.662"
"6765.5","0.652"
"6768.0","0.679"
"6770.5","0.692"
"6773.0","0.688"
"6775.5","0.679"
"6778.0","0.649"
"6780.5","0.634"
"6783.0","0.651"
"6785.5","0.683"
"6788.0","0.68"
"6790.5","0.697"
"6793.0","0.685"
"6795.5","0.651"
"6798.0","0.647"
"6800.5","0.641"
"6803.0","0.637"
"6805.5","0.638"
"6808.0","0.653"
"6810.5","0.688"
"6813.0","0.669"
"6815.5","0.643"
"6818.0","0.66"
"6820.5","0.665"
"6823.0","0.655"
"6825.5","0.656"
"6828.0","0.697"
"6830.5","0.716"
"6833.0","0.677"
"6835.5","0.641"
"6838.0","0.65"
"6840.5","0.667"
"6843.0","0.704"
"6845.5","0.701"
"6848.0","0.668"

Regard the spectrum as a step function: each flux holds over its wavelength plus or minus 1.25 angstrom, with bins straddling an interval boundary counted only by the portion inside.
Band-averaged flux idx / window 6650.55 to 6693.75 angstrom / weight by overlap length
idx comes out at 0.656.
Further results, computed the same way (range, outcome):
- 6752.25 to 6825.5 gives 0.662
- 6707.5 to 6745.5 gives 0.656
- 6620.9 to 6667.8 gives 0.66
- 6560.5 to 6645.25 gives 0.675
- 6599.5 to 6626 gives 0.687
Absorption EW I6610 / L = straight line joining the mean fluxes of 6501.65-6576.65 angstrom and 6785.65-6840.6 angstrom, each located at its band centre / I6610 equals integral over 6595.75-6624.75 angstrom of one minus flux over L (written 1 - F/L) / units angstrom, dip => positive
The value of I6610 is -1.0 angstrom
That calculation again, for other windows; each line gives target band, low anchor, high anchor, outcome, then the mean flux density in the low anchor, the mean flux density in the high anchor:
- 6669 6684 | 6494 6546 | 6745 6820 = 0.0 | 0.655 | 0.66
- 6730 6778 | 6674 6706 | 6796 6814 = -0.2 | 0.659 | 0.653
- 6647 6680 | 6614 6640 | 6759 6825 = 0.8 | 0.67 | 0.663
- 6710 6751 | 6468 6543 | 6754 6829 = 0.7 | 0.663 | 0.664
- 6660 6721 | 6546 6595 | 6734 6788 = 0.7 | 0.676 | 0.659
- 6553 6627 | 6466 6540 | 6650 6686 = -2.5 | 0.663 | 0.653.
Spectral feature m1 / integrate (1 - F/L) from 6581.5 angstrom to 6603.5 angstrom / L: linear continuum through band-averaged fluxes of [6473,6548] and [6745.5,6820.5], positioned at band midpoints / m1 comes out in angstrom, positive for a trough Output -0.73 angstrom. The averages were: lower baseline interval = 0.661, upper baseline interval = 0.66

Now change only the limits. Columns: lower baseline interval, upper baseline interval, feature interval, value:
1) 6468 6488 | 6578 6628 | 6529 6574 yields 0.18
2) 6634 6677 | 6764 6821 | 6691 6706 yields 0.23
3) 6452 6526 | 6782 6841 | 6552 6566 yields -0.89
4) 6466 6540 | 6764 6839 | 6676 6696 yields 0.03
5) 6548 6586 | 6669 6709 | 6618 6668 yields 0.28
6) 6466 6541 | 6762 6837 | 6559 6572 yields -0.69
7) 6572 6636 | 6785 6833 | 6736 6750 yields 0.47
